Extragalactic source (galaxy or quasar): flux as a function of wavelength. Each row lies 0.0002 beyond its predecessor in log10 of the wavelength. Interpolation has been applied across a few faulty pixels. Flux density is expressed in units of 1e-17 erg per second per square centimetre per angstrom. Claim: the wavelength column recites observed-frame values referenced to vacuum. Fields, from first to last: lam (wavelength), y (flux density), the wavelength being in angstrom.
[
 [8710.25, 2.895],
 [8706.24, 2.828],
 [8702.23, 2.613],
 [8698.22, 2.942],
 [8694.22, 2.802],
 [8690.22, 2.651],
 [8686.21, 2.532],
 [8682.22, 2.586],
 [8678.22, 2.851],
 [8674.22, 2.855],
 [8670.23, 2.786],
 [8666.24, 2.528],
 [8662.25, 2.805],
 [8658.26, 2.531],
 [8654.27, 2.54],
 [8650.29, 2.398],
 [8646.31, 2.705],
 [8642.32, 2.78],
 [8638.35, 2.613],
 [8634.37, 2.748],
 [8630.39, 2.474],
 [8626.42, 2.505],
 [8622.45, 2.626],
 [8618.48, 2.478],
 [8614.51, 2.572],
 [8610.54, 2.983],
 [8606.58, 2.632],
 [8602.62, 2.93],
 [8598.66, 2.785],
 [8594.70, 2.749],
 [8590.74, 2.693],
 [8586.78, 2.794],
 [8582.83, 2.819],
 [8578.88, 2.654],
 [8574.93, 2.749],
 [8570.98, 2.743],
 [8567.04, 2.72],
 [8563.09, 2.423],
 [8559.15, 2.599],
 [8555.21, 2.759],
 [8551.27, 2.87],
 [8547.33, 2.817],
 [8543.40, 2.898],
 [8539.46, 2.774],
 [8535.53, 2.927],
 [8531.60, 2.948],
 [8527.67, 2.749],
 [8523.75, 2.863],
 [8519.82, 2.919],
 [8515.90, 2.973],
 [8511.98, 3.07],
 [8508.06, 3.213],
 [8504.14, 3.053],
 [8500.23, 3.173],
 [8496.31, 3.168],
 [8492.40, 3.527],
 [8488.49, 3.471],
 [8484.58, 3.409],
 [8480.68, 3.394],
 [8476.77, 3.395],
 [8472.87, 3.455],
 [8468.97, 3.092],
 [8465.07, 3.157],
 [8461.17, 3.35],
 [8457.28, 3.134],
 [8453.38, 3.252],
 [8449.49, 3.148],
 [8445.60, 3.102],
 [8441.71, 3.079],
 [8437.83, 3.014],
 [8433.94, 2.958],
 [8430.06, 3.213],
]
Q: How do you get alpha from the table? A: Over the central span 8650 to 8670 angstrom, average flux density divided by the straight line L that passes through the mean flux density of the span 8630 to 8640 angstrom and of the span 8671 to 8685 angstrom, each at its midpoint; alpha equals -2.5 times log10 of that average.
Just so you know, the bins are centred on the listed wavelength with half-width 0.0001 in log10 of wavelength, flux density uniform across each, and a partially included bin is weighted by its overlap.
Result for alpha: 0.04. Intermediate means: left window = 2.63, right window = 2.75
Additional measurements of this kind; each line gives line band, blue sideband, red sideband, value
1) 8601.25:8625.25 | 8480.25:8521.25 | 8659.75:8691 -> 0.074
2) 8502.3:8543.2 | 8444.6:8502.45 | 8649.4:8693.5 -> 0.065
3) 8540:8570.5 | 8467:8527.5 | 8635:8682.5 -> 0.106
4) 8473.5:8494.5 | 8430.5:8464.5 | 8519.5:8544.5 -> -0.142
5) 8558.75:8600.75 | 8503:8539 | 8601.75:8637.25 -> 0.026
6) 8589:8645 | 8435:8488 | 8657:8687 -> 0.060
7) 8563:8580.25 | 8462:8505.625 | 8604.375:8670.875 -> 0.091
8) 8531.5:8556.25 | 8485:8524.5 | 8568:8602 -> 0.041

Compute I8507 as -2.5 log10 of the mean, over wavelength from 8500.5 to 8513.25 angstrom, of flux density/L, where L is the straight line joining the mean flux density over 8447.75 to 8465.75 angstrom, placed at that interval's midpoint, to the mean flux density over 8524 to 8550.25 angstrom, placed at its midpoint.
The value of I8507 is -0.048 mag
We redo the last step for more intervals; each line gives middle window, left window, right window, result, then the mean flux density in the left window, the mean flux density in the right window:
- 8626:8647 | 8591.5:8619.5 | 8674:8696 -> 0.033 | 2.74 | 2.7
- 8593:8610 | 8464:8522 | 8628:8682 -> 0.021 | 3.23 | 2.66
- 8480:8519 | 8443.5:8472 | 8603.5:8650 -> -0.061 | 3.19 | 2.64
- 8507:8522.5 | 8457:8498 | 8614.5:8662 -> 0.048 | 3.33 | 2.59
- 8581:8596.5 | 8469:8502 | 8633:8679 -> 0.069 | 3.36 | 2.67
